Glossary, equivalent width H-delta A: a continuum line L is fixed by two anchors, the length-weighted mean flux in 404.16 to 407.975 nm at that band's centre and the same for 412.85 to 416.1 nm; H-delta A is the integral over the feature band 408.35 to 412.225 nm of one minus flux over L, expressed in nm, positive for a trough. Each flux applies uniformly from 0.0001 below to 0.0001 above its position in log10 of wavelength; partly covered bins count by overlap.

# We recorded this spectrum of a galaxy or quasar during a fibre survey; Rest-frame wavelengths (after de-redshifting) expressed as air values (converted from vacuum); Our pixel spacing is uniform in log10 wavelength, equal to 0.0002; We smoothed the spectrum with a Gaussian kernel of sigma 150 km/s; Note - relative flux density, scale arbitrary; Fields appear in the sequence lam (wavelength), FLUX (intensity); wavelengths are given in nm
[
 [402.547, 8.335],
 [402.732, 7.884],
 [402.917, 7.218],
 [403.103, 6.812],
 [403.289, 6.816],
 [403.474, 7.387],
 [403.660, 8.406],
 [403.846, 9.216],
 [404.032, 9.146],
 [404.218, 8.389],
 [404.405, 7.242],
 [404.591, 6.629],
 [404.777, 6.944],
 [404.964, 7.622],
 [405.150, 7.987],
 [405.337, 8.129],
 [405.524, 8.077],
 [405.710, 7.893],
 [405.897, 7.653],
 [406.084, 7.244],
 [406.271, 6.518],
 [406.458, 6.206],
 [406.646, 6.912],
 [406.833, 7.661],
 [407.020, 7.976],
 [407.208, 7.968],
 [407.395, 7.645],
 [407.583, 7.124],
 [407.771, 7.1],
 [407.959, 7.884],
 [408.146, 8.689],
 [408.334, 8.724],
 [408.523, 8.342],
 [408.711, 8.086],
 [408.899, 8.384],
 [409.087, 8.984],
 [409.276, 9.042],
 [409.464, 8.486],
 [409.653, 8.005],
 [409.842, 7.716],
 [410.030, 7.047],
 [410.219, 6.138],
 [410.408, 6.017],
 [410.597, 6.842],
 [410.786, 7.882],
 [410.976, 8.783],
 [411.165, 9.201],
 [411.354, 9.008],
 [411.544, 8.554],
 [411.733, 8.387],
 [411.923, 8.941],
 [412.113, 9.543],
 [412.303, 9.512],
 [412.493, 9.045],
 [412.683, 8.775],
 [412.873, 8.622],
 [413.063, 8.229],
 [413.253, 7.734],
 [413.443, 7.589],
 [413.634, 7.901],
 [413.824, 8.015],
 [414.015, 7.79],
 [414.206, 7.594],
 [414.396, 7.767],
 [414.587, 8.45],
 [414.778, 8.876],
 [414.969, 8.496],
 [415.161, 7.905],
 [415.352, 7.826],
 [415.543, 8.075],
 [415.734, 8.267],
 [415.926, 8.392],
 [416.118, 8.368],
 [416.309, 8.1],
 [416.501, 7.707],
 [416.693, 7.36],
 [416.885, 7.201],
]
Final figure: -0.21 nm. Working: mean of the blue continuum 7.45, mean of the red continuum 8.08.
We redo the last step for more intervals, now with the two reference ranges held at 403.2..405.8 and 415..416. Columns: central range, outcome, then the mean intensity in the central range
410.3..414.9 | -0.141 nm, 8.29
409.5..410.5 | 0.113 nm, 7.07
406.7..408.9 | 0.000 nm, 7.93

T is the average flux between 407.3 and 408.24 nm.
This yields 7.7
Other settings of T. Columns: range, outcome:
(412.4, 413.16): 8.67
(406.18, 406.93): 6.83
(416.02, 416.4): 8.24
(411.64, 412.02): 8.66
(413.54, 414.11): 7.9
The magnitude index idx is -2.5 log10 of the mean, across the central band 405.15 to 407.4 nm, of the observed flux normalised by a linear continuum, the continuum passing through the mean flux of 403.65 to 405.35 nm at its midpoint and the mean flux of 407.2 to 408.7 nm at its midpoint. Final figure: 0.06 mag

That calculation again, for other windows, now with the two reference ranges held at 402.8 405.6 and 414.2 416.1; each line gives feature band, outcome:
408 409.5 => -0.09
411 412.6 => -0.12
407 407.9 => 0.05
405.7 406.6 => 0.12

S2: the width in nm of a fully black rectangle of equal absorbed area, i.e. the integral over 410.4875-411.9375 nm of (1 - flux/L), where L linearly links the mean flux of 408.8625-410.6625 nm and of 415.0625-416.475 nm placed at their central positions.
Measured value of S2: -0.12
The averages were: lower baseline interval 7.66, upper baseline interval 8.11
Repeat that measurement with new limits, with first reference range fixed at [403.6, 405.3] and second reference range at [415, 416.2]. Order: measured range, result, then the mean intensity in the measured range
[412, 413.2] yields -0.12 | 8.91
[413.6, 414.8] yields 0.02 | 8.02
